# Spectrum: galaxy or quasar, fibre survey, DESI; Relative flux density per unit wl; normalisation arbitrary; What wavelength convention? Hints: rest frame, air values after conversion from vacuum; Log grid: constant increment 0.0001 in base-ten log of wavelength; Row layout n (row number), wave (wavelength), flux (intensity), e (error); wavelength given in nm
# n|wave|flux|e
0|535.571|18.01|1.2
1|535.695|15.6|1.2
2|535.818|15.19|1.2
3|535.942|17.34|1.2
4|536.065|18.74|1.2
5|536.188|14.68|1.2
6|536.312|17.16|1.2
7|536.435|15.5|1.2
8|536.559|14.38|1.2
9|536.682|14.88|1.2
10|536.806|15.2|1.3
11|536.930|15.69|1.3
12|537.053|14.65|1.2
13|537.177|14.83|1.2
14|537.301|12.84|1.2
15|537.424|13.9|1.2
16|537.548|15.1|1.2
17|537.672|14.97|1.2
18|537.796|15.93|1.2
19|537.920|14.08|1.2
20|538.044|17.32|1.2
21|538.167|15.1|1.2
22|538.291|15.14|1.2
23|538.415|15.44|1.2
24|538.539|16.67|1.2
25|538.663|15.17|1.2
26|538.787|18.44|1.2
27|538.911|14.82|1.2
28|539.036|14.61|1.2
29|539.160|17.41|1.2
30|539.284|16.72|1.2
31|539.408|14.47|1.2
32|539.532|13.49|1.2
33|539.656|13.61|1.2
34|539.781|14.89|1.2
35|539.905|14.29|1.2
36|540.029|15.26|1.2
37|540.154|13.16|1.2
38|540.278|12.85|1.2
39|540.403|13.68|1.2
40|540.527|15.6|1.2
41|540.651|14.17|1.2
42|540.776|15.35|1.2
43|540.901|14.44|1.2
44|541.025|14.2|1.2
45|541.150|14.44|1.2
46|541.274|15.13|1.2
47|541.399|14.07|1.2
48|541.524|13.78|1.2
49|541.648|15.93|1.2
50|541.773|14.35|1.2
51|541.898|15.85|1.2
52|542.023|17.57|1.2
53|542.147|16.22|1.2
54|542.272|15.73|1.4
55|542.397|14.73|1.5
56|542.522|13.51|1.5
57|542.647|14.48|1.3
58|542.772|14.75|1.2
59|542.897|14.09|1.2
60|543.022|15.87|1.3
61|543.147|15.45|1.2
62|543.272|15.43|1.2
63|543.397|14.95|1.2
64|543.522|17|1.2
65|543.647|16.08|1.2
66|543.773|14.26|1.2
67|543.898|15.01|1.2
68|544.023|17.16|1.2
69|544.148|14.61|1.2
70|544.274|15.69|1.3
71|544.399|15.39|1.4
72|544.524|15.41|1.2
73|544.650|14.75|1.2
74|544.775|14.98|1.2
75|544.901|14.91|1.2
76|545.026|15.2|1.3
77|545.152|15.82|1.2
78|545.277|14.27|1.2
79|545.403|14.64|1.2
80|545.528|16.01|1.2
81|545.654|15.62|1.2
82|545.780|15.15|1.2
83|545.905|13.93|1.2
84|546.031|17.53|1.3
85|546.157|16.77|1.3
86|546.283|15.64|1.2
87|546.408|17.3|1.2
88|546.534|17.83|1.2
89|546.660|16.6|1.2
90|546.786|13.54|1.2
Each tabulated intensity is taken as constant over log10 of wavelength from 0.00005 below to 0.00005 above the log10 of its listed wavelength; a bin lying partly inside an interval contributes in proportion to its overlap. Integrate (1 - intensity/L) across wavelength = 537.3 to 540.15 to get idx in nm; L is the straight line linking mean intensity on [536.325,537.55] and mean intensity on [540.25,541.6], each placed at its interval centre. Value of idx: -0.12 nm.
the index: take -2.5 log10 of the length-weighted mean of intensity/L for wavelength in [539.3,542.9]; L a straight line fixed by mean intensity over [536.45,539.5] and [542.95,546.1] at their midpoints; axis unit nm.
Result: 0.050 mag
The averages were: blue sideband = 15.3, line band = 14.7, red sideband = 15.4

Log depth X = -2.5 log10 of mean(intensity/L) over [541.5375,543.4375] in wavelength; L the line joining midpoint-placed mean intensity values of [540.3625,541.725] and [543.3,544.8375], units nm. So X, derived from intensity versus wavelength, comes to -0.02 mag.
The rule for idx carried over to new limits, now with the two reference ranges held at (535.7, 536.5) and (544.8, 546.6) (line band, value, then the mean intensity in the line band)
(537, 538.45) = 0.119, 14.9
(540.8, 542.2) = 0.081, 15.1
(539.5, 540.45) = 0.129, 13.9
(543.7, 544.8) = 0.040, 15.3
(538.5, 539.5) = 0.015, 15.9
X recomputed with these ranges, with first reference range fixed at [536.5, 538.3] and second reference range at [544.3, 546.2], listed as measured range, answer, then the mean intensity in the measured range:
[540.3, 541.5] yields 0.05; 14.5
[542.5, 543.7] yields 0.00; 15.2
